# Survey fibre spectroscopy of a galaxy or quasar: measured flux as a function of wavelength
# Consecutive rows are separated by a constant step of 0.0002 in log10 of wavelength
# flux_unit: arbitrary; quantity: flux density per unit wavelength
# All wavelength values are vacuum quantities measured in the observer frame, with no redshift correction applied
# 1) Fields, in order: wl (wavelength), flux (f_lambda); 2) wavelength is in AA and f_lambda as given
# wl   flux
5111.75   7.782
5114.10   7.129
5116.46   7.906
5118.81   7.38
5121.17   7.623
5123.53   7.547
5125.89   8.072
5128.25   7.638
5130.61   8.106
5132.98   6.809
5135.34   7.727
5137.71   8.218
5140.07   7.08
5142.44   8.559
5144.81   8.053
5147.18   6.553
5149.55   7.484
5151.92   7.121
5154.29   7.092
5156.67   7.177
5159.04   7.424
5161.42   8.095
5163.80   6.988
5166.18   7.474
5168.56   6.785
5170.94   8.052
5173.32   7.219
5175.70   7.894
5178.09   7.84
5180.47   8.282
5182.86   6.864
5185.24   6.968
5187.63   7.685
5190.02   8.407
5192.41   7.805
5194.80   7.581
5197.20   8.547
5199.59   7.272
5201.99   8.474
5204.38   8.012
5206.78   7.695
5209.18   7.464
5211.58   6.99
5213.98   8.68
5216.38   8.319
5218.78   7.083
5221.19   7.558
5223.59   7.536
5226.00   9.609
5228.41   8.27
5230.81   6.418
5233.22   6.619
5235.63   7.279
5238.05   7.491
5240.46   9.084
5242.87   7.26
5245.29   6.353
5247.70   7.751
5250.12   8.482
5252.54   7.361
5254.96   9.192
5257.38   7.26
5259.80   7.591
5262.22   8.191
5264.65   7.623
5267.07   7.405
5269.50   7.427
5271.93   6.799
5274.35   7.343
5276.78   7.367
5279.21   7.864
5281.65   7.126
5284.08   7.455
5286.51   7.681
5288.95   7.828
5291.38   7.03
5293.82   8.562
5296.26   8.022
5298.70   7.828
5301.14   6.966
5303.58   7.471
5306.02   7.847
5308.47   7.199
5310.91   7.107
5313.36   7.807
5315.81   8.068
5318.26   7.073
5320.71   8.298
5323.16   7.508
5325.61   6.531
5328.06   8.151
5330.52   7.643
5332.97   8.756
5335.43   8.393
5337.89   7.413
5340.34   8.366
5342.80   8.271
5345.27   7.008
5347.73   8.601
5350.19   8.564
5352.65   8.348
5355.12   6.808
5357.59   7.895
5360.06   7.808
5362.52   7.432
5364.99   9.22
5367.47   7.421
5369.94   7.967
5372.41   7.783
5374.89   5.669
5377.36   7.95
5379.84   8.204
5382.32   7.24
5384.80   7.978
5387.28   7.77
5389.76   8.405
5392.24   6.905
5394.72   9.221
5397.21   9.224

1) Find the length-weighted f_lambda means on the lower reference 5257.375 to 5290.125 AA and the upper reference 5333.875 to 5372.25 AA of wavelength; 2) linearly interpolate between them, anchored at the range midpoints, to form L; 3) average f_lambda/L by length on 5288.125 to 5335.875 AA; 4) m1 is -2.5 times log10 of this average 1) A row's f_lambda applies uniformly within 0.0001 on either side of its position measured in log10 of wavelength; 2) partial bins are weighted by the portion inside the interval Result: 0.005 mag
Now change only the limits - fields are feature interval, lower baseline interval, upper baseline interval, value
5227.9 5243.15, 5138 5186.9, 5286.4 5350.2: 0.020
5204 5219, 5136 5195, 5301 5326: -0.035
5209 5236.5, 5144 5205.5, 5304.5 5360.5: -0.002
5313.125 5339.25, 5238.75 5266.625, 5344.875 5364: 0.009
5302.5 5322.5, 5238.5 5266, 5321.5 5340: 0.030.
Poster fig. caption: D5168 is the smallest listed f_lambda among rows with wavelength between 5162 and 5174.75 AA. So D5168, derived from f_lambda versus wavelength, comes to 6.785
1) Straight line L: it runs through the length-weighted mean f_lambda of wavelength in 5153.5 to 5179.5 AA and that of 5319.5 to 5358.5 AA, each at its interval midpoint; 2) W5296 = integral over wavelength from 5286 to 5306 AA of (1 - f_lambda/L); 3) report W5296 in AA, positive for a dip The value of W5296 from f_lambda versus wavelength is 0.3 AA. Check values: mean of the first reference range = 7.47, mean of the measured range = 7.68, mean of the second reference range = 7.91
